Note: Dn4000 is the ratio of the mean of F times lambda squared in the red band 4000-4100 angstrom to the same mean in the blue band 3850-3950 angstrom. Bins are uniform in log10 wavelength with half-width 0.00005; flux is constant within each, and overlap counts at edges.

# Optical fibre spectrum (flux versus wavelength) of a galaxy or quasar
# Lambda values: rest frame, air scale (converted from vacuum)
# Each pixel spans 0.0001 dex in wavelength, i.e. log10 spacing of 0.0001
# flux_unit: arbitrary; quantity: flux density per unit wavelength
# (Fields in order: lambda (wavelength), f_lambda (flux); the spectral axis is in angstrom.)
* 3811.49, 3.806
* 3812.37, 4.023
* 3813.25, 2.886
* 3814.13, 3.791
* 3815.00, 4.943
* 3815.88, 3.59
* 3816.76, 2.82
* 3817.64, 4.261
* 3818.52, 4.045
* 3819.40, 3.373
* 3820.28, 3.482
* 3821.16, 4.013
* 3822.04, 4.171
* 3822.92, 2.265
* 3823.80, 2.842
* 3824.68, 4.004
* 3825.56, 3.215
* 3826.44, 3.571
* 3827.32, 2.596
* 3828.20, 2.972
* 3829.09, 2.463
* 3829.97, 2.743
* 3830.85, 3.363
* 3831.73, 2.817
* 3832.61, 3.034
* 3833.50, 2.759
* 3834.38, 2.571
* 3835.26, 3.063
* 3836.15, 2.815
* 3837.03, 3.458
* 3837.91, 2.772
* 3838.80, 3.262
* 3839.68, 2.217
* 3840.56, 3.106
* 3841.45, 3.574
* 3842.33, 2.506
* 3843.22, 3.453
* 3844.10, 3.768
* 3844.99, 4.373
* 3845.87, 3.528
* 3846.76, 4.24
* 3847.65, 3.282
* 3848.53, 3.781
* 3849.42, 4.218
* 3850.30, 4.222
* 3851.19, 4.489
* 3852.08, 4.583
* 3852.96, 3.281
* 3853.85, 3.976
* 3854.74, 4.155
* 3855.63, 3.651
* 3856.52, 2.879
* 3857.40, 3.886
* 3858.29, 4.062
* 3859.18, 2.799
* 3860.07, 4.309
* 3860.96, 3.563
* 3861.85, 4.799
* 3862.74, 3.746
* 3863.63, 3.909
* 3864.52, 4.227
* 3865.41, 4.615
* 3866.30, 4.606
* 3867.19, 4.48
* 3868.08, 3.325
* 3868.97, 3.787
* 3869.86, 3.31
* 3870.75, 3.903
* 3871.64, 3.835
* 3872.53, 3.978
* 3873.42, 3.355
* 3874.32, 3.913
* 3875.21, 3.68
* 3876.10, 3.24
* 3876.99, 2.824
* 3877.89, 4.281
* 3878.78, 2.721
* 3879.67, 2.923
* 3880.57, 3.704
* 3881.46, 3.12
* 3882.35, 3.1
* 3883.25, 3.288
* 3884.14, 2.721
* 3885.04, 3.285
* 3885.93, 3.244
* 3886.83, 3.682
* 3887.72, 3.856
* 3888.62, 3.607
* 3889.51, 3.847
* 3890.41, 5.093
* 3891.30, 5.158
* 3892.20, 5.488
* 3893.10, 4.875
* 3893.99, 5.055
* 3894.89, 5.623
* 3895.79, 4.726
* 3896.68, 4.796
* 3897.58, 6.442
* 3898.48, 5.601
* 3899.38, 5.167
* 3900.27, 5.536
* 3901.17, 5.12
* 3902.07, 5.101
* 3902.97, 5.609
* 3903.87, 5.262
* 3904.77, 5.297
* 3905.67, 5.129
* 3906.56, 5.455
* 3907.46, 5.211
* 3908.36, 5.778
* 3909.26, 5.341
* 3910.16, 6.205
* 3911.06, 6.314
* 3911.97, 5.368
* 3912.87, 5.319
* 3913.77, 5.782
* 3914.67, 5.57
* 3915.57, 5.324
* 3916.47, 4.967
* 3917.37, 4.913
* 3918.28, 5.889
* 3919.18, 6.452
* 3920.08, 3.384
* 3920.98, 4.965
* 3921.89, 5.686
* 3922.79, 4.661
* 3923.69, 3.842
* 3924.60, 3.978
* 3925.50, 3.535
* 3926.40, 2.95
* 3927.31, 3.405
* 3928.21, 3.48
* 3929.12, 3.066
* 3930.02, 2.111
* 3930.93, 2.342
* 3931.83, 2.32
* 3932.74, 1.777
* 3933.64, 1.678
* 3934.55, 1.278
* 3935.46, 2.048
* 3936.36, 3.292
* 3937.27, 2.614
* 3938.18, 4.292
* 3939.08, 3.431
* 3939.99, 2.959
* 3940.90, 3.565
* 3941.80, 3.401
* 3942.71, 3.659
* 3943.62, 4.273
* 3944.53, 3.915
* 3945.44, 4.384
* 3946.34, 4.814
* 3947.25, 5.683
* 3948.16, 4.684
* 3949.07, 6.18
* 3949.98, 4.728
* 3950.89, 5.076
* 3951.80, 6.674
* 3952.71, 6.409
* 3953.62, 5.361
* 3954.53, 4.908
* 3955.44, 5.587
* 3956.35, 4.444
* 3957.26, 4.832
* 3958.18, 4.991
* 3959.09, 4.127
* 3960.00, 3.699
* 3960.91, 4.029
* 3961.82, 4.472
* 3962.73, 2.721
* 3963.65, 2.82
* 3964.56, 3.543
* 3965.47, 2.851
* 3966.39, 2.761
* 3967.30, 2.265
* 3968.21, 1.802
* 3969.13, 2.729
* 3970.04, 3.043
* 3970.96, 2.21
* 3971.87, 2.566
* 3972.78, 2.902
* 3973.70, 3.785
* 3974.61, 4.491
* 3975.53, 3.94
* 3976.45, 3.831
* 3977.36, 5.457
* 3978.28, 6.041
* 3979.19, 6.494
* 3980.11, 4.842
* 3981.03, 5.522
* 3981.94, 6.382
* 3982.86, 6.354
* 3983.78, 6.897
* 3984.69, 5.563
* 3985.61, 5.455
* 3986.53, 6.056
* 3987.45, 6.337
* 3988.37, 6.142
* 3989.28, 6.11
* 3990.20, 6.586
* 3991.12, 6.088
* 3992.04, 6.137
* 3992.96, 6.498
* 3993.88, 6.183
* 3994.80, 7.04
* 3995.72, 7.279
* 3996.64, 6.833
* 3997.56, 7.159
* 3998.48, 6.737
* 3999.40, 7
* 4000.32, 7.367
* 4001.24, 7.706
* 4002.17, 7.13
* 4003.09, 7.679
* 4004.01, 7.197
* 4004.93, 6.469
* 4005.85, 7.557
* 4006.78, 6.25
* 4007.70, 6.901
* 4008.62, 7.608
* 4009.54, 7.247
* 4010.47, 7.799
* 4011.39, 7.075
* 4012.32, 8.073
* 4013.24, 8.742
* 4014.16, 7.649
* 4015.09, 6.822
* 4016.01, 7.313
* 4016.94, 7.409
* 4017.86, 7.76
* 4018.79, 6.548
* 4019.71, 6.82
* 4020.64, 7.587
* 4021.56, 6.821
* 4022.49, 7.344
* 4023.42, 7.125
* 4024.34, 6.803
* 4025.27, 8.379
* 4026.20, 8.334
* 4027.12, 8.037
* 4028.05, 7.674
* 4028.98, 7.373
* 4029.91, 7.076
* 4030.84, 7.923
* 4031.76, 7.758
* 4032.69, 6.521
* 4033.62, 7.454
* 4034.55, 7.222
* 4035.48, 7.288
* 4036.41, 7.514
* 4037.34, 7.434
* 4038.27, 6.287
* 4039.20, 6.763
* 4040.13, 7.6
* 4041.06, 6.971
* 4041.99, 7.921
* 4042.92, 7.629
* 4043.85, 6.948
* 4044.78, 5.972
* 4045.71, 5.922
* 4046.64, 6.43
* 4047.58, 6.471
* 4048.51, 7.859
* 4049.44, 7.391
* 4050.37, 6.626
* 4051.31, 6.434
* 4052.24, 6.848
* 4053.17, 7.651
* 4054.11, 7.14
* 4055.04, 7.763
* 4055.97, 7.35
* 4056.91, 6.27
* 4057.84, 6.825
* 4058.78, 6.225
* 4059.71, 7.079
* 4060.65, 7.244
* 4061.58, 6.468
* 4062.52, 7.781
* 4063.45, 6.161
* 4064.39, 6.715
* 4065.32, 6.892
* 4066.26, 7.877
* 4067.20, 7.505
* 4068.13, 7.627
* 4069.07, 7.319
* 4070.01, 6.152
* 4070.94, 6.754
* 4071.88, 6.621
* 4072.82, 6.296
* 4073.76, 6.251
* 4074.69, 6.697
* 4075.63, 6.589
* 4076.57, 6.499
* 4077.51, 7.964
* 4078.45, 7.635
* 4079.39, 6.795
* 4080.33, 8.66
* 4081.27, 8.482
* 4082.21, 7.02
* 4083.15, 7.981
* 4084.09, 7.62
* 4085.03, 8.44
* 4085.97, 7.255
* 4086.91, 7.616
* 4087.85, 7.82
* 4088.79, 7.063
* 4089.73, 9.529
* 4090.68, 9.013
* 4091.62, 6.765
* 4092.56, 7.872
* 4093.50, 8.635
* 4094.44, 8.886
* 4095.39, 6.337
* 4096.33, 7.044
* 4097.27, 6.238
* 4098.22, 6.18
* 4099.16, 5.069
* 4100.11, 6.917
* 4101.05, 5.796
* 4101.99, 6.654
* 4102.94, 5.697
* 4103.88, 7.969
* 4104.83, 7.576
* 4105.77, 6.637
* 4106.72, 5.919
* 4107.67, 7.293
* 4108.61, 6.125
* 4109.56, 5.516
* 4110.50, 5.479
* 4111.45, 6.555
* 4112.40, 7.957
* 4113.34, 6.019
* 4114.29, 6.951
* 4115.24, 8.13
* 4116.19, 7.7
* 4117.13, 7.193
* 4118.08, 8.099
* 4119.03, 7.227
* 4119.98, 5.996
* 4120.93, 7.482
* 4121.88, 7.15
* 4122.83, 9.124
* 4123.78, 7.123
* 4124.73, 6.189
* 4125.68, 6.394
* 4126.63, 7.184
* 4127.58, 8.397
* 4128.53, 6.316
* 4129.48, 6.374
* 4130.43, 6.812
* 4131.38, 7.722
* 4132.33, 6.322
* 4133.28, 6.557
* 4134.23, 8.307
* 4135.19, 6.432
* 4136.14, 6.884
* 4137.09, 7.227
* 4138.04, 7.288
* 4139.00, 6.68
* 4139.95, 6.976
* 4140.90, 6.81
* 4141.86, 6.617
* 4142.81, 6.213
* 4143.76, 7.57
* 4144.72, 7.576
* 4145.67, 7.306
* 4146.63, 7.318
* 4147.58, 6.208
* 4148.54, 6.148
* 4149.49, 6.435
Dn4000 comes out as 1.9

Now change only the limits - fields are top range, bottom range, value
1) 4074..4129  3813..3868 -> 2.30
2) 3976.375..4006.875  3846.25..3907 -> 1.65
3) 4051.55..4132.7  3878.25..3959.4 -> 1.75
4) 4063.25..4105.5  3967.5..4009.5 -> 1.31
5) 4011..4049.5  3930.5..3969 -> 1.99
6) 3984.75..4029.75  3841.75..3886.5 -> 2.06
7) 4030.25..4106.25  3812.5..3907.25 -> 2.06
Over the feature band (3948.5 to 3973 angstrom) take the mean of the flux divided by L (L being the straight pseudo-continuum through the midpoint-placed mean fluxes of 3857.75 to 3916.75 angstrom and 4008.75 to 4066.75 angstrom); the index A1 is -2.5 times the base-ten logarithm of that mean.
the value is 0.39 mag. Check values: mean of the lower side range 4.45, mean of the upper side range 7.2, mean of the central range 4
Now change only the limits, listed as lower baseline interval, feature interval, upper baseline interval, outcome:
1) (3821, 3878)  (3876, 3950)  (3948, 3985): -0.07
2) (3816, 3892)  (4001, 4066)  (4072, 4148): -0.19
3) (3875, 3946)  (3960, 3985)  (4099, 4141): 0.23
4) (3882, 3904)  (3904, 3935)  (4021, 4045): 0.16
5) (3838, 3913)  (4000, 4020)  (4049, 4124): -0.21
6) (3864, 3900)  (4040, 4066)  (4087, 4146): -0.12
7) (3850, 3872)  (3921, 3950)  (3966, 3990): 0.23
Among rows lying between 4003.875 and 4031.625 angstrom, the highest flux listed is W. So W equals 8.742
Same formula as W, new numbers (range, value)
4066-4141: 9.529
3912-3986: 6.897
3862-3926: 6.452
